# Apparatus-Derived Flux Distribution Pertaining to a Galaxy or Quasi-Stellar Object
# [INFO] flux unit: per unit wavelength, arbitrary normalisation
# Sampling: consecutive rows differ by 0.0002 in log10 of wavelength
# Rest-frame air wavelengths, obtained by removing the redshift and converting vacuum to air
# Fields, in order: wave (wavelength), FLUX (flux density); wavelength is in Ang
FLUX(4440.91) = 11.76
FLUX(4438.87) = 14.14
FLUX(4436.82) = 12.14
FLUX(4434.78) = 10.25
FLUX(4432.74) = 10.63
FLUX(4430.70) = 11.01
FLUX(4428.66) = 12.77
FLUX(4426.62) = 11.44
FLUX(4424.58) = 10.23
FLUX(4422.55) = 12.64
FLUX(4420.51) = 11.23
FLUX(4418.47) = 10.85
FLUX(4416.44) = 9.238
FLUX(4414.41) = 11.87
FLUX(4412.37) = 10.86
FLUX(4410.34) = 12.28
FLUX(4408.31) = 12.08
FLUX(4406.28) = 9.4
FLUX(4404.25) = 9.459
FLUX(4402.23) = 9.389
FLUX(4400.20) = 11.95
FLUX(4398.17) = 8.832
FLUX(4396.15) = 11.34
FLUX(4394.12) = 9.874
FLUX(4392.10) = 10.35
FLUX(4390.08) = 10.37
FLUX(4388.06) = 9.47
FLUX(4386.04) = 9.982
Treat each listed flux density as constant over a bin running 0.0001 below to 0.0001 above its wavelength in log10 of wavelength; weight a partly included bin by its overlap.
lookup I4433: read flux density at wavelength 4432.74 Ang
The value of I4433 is 10.63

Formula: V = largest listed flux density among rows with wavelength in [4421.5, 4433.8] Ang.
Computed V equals 12.77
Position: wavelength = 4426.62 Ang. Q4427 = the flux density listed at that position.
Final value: 11.44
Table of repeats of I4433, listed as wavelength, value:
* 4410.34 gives 12.28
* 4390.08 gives 10.37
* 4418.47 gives 10.85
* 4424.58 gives 10.23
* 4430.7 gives 11.01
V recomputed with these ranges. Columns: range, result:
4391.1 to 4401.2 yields 11.95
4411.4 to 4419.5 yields 11.87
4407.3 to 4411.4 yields 12.28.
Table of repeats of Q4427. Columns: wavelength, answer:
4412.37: 10.86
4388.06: 9.47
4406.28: 9.4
